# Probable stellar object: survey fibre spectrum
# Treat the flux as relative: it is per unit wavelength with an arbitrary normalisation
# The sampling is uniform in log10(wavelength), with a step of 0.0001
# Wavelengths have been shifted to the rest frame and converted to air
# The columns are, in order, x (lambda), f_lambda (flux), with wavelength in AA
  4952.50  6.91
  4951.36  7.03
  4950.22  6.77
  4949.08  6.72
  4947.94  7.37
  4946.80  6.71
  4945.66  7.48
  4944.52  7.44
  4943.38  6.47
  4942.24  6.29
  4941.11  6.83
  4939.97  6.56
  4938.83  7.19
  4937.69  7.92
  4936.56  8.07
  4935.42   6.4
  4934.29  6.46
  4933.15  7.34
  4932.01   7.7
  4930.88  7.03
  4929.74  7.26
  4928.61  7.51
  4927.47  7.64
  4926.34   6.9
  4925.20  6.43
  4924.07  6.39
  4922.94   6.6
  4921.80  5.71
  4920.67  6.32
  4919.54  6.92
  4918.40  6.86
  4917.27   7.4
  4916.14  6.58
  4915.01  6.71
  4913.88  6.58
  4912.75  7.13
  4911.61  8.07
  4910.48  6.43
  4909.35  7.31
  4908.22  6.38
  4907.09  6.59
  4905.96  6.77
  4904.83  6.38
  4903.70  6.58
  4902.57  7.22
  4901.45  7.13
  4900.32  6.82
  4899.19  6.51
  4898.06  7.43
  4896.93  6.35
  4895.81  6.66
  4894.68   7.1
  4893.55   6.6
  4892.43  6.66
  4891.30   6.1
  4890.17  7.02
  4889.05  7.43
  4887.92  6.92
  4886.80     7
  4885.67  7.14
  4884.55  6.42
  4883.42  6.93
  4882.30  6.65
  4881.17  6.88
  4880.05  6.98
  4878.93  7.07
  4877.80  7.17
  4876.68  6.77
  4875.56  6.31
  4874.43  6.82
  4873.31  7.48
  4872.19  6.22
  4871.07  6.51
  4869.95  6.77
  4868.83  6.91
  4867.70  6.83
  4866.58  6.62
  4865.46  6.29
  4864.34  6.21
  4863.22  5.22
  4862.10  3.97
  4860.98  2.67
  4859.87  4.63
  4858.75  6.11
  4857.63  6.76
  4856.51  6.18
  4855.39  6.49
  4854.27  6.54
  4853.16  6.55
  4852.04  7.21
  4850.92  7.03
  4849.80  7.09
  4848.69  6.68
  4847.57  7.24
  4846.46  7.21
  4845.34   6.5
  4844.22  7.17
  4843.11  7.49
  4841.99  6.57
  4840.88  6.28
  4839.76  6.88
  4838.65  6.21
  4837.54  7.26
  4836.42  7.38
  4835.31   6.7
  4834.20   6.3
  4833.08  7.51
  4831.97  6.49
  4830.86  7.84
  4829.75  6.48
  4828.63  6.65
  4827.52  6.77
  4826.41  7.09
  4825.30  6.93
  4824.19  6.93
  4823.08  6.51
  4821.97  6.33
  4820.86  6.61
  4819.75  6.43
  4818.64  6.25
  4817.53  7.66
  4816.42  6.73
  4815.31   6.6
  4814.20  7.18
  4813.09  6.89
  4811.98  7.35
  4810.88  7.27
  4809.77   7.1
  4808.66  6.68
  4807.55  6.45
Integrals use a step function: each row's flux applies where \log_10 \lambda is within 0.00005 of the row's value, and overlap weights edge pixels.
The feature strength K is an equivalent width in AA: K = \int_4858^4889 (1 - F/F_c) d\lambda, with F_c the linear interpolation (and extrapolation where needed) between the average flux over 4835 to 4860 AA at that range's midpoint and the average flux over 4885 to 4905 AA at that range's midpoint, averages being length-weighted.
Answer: 1.9 AA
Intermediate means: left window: 6.74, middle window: 6.37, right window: 6.84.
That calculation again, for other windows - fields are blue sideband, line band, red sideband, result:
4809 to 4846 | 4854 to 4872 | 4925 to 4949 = 2.6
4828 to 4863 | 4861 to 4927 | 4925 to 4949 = 1.5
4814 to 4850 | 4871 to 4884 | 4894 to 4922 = 0.0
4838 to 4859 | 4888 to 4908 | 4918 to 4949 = 0.3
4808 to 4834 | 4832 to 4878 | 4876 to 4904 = 2.5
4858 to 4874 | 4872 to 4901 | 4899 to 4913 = -2.0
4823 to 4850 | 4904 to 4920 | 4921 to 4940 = 0.3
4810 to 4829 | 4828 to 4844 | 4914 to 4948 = 0.0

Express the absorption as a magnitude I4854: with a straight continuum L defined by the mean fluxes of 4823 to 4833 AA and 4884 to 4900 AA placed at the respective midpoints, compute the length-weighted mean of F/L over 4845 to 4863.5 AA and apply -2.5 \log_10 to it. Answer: 0.12 mag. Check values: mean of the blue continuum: 6.91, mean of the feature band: 6.13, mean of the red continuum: 6.81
